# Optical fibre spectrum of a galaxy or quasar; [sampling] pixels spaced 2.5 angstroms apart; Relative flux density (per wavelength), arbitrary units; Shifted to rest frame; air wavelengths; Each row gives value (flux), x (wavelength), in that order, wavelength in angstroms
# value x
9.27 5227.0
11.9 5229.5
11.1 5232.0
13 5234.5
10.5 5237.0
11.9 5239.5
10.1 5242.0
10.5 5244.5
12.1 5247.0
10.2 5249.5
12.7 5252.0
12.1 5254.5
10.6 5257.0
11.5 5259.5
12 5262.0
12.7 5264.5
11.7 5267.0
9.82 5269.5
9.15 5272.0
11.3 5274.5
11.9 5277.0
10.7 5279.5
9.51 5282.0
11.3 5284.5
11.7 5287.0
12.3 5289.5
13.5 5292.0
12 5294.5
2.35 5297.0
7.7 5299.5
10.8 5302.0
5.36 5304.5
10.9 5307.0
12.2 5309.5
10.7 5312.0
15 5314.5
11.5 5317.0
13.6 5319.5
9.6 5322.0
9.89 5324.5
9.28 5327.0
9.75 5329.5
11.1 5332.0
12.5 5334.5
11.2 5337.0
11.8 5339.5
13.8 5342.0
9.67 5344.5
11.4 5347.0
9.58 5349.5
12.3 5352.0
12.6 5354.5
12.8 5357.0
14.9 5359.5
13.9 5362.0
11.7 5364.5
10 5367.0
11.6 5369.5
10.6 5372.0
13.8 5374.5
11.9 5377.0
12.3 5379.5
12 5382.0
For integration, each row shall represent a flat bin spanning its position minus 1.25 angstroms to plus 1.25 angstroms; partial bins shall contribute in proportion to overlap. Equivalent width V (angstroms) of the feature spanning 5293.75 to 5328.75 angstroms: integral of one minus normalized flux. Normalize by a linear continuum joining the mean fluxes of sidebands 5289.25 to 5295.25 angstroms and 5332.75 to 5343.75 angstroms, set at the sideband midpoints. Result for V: 6.8 angstroms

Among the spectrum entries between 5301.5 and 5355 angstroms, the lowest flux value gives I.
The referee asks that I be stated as 5.36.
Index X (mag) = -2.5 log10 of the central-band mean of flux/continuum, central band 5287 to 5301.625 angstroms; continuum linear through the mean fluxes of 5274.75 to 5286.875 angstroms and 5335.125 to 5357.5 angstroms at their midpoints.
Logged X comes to 0.133 mag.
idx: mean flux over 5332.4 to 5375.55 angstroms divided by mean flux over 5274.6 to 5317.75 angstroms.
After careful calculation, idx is 1.1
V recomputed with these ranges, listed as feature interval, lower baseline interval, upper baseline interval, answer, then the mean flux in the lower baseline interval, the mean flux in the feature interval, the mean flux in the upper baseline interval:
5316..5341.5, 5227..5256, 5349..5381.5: 1.8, 11.4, 11.1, 12.2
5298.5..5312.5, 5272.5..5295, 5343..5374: 2.4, 11.5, 9.59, 11.8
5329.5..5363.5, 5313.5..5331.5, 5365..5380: -1.8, 11.2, 12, 11.7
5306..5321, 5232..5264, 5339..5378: -0.6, 11.4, 12.3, 12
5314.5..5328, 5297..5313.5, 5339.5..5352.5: -1.7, 9.14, 11.2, 11.3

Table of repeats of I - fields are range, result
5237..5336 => 2.35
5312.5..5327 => 9.28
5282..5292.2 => 9.51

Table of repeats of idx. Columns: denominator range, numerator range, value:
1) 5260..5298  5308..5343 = 1.06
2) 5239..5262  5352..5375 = 1.09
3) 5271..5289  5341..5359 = 1.09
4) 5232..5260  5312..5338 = 1.00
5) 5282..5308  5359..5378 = 1.25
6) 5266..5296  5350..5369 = 1.11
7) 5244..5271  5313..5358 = 1.00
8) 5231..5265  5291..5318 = 0.88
